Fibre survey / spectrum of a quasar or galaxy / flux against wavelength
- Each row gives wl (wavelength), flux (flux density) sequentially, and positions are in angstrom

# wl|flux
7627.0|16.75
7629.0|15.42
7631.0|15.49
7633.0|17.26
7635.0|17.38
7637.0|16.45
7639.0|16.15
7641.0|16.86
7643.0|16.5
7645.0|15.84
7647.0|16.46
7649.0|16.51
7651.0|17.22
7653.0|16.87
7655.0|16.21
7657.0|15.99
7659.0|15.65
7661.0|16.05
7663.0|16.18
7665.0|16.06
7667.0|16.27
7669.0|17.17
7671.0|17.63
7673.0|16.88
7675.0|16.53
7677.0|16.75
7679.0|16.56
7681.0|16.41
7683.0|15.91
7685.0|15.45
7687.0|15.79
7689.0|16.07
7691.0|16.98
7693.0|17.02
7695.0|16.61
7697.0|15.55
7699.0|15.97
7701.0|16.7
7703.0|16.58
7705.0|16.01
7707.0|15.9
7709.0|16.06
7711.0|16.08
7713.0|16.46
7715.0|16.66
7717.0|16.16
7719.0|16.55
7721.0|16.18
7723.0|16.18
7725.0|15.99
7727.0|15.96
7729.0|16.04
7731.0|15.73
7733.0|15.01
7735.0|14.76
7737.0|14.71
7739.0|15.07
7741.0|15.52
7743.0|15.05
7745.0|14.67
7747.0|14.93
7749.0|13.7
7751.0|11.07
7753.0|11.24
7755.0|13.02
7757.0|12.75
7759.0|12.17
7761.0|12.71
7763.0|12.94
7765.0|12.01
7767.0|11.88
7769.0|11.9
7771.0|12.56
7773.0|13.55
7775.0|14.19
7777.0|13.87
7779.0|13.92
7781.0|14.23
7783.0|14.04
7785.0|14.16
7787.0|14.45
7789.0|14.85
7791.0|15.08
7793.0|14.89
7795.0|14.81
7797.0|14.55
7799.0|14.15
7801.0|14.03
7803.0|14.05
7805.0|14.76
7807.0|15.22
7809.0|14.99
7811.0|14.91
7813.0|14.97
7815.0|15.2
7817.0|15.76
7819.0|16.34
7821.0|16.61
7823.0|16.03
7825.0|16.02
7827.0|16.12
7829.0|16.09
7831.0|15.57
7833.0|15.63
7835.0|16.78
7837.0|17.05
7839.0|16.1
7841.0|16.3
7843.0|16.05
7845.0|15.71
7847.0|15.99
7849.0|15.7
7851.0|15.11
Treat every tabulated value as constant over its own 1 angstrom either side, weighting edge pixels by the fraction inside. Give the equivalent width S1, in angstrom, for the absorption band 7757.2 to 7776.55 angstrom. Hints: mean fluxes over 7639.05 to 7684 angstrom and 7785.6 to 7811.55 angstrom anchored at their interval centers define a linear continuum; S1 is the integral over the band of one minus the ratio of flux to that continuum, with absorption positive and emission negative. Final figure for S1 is 3.1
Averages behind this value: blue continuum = 16.5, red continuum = 14.7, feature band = 12.7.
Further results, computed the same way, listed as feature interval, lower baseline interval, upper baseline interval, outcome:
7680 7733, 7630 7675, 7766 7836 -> -1.02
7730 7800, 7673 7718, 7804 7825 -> 8.84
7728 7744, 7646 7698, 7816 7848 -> 1.05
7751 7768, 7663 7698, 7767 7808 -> 2.83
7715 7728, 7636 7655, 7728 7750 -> -0.77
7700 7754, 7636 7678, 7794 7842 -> 2.34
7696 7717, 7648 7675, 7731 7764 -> -1.56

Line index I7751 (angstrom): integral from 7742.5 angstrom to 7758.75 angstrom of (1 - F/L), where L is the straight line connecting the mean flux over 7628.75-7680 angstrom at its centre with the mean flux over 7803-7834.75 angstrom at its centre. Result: 2.82 angstrom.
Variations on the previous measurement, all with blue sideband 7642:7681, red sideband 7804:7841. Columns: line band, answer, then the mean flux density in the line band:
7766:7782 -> 2.7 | 13.3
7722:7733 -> 0.2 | 15.9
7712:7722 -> -0.1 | 16.4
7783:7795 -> 1.0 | 14.6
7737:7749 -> 0.9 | 14.9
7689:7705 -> -0.1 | 16.4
